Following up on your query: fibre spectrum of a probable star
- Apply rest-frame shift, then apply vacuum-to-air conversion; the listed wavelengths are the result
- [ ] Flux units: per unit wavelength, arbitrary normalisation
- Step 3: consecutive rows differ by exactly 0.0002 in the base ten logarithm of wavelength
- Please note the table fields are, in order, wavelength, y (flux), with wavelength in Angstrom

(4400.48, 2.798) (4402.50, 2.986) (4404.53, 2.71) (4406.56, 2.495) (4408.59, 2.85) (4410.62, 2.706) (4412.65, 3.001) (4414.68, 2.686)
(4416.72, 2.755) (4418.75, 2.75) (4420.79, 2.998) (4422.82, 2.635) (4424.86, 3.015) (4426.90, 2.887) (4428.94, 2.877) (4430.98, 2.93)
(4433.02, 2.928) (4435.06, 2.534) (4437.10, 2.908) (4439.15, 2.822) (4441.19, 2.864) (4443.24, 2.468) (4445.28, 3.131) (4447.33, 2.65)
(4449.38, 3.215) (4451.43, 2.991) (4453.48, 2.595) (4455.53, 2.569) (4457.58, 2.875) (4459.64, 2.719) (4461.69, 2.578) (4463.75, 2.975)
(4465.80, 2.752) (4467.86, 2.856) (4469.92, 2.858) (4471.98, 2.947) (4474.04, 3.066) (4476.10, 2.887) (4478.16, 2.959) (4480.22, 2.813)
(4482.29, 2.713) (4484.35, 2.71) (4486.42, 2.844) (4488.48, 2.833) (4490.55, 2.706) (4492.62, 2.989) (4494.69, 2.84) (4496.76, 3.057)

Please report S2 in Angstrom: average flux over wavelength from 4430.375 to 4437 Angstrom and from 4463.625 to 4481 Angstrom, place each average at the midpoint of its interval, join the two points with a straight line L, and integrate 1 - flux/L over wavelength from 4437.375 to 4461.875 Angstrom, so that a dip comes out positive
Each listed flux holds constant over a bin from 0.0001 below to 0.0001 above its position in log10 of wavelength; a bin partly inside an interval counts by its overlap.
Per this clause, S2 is 0.4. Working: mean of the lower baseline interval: 2.81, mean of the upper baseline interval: 2.9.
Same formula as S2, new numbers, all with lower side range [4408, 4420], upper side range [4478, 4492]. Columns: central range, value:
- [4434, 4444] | 0.2 Angstrom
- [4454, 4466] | 0.2 Angstrom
